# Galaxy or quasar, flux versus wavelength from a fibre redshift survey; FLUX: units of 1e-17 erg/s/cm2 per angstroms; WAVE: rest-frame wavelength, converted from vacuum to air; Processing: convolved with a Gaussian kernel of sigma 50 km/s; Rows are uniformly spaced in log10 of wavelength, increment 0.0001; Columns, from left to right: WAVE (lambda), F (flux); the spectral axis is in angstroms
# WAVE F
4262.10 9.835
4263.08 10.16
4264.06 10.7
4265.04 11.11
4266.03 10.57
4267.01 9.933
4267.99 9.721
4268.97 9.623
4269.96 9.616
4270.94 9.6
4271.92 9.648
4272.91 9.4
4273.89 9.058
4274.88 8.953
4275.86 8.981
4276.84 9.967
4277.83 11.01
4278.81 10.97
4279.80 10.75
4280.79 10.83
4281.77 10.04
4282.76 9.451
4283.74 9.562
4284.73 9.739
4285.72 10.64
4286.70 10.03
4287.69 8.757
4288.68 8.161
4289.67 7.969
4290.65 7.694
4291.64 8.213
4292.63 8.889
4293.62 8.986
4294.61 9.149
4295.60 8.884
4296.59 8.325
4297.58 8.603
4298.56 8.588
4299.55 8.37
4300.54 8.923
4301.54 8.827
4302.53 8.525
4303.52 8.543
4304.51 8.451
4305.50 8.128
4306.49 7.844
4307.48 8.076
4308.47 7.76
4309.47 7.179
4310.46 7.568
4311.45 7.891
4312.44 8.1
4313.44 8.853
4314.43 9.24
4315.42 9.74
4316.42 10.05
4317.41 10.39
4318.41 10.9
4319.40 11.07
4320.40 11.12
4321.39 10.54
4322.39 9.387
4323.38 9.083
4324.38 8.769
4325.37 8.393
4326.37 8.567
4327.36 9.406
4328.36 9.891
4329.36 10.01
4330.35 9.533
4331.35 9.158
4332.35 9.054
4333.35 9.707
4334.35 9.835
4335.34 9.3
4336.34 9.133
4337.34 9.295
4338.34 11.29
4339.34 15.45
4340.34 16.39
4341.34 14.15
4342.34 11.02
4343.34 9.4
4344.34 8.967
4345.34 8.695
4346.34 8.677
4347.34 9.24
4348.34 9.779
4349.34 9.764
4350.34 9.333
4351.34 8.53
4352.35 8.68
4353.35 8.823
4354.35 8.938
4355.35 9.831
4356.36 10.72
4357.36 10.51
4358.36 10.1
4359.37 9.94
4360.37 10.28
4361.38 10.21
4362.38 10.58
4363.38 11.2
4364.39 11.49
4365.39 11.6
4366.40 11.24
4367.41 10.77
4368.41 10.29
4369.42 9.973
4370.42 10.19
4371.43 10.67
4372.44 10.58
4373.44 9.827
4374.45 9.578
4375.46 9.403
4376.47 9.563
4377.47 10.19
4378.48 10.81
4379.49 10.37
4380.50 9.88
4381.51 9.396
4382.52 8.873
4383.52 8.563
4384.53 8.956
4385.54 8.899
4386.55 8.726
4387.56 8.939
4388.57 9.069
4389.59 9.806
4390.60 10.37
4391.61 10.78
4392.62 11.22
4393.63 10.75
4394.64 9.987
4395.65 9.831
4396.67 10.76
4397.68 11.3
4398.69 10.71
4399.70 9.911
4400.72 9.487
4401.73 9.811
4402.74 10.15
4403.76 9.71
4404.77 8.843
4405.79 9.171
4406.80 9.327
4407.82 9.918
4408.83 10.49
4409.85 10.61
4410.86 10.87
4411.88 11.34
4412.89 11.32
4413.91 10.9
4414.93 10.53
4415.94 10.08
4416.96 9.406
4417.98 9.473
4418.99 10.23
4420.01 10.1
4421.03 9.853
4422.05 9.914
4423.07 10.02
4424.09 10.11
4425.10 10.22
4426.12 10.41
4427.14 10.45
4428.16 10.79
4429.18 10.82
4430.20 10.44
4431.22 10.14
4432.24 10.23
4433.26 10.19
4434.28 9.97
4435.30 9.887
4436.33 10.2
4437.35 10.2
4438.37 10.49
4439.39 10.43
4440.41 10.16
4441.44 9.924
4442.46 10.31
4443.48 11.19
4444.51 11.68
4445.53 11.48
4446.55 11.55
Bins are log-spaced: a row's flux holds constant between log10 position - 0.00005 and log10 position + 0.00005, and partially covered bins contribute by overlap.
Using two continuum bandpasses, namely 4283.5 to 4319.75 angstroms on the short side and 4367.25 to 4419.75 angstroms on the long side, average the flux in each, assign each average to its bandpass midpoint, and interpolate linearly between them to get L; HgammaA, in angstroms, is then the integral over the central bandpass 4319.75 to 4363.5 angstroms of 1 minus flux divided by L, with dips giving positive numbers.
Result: -3.2 angstroms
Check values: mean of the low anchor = 8.81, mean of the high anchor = 10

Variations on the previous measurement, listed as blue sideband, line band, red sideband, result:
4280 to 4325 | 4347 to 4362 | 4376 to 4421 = -0.2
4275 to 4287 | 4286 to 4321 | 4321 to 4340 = 4.1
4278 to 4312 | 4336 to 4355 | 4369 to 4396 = -1.8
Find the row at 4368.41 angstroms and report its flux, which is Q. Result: 10.29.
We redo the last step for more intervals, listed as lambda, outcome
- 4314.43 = 9.24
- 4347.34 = 9.24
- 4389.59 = 9.806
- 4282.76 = 9.451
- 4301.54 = 8.827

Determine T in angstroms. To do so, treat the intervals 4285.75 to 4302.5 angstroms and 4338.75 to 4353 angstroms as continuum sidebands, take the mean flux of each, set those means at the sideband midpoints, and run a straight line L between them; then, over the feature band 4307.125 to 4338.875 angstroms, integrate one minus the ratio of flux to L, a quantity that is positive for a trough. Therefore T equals 1.3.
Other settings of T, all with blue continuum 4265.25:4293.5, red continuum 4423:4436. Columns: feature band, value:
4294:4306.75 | 1.5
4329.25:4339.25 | 0.0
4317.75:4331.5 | 0.1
